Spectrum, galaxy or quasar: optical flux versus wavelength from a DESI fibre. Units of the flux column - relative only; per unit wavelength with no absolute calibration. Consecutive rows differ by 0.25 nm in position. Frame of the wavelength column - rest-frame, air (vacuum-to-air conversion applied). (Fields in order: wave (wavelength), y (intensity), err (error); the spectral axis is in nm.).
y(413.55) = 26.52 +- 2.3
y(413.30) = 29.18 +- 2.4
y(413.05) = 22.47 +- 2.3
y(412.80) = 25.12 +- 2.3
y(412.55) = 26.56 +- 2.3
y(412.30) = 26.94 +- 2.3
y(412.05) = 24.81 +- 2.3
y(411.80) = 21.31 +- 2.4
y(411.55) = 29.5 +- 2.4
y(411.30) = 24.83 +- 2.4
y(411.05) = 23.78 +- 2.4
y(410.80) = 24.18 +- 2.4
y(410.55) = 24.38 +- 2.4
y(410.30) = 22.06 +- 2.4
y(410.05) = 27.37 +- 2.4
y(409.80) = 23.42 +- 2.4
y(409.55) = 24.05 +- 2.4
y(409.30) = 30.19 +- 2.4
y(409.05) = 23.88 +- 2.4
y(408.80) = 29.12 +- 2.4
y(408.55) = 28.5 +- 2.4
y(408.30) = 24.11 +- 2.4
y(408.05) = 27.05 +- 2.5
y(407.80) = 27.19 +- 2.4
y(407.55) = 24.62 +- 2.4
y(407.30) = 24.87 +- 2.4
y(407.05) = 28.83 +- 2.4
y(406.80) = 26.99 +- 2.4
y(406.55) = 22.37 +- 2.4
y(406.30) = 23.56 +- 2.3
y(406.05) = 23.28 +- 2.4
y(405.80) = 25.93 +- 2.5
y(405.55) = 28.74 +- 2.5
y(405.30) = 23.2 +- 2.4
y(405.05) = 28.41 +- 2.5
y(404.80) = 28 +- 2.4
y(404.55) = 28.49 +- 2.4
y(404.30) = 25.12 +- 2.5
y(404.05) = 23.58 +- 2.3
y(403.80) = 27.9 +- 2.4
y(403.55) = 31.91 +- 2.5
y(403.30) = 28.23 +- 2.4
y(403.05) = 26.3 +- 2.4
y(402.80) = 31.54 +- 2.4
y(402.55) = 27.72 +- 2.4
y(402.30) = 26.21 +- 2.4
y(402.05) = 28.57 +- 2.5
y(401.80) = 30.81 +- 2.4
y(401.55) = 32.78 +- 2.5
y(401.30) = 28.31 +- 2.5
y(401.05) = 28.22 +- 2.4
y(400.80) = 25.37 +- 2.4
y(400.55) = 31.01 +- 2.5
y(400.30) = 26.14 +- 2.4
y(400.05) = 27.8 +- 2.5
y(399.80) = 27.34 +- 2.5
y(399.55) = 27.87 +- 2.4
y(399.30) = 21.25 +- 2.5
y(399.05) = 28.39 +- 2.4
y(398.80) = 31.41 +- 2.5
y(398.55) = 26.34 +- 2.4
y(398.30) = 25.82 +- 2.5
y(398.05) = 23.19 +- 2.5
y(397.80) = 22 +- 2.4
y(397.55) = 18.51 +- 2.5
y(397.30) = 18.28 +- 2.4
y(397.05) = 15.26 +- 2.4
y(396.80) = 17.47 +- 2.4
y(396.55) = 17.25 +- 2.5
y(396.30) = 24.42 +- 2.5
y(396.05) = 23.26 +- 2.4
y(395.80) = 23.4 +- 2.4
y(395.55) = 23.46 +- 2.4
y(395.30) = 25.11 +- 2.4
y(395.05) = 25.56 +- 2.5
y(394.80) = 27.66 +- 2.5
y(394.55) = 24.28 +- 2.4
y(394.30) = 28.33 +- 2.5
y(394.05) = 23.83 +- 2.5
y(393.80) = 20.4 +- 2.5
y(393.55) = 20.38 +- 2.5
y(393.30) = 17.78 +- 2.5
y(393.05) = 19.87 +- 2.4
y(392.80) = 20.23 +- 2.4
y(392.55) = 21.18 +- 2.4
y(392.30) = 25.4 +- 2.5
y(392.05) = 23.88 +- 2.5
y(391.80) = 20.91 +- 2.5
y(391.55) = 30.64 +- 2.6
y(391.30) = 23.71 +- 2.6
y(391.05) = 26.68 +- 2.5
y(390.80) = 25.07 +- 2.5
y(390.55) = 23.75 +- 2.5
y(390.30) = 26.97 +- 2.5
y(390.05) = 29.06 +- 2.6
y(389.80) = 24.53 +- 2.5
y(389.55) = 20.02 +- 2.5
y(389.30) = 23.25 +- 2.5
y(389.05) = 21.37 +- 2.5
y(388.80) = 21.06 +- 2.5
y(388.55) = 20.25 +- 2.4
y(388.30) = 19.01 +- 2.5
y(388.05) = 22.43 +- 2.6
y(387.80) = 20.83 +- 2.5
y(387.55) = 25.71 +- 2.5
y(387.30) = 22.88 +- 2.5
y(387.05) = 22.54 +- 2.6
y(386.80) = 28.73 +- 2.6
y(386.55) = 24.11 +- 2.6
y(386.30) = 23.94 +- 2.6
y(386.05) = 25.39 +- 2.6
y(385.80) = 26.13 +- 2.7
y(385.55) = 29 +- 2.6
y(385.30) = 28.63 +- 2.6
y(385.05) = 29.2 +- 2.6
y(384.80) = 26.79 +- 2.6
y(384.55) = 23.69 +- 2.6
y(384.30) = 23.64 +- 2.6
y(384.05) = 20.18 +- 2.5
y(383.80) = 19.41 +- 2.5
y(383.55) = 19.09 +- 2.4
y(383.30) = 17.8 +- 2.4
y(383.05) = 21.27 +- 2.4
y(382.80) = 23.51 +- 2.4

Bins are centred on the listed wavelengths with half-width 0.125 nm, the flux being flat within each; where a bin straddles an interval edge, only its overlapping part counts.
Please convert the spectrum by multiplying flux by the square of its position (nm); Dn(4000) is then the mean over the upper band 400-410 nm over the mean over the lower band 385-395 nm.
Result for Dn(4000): 1.22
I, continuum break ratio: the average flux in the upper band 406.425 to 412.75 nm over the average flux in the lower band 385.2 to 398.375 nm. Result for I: 1.1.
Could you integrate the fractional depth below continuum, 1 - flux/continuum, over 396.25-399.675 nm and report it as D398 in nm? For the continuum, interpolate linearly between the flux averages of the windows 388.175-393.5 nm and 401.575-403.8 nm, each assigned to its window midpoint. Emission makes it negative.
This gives 0.52 nm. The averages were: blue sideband 23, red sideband 29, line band 22.6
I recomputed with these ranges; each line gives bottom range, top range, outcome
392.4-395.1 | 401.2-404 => 1.28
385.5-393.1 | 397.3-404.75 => 1.14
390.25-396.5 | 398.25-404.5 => 1.17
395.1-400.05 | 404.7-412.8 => 1.10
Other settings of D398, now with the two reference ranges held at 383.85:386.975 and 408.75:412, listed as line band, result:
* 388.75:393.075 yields 0.270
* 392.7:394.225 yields 0.285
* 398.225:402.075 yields -0.404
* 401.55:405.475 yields -0.411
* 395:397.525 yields 0.426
